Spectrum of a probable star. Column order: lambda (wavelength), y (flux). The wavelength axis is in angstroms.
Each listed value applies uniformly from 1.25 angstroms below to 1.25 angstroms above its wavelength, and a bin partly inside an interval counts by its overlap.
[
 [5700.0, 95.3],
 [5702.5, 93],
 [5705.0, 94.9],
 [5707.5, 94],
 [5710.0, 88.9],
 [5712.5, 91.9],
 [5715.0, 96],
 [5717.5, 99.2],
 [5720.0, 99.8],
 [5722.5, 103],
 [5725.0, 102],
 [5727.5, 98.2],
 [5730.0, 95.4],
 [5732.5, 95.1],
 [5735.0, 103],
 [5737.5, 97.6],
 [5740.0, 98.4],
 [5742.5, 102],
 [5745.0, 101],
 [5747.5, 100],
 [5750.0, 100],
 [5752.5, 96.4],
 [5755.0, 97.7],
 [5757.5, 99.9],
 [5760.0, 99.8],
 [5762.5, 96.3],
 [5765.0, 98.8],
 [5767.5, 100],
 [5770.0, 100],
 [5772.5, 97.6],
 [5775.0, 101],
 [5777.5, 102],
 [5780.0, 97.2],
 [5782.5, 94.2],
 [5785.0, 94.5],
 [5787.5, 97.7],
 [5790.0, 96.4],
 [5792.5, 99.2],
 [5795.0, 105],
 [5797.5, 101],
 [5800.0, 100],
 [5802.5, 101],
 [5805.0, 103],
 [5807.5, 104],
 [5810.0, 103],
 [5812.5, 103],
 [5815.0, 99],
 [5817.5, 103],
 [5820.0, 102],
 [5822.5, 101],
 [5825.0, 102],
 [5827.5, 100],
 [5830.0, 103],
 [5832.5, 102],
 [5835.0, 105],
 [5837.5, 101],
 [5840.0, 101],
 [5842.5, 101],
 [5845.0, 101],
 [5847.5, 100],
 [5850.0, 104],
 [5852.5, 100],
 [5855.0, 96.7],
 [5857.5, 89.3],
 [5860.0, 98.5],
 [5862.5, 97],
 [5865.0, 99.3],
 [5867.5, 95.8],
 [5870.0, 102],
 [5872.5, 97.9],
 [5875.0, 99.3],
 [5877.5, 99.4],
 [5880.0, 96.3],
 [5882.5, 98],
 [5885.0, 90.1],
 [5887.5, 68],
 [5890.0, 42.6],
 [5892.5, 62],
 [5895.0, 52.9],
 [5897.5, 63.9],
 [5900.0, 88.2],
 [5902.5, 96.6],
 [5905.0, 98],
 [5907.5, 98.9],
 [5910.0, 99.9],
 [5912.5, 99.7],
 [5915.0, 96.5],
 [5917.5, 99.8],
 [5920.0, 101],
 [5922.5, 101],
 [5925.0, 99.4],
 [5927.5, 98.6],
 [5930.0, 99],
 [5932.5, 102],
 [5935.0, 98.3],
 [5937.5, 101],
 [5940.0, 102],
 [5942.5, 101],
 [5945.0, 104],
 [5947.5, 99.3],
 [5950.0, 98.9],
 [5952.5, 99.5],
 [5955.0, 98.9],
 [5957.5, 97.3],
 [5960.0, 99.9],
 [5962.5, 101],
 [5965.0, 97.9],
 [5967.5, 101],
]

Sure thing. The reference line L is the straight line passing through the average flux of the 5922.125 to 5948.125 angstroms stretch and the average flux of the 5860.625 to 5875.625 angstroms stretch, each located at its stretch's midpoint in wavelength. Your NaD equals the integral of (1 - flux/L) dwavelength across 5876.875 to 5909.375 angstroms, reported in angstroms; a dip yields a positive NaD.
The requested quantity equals 5.93 angstroms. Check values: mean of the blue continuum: 98.5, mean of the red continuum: 101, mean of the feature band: 81.2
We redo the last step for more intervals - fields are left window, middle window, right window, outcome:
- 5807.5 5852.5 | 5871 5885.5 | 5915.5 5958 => 0.5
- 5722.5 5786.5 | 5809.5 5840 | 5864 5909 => -3.3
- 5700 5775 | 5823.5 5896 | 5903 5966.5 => 4.1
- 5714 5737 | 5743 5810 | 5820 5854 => 0.5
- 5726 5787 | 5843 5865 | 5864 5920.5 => -1.7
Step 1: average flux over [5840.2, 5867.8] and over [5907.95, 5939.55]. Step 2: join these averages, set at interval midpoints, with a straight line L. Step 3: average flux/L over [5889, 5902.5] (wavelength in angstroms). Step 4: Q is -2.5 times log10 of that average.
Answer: 0.45 mag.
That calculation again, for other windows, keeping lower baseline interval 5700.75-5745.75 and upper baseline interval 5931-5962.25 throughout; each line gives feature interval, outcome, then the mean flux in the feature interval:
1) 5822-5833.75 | -0.032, 102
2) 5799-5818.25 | -0.039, 102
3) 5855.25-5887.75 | 0.041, 95.6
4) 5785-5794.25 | 0.005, 97.7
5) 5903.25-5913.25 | 0.008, 99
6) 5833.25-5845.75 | -0.033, 102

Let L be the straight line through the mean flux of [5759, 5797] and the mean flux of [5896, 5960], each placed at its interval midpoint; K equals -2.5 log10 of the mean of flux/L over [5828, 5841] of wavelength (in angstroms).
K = -0.044 mag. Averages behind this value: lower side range 98.7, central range 102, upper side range 97.6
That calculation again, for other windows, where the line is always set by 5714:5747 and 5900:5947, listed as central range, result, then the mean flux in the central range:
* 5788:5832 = -0.02 mag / 101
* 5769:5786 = 0.01 mag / 98.1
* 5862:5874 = 0.01 mag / 98.5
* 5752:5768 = 0.01 mag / 98.4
